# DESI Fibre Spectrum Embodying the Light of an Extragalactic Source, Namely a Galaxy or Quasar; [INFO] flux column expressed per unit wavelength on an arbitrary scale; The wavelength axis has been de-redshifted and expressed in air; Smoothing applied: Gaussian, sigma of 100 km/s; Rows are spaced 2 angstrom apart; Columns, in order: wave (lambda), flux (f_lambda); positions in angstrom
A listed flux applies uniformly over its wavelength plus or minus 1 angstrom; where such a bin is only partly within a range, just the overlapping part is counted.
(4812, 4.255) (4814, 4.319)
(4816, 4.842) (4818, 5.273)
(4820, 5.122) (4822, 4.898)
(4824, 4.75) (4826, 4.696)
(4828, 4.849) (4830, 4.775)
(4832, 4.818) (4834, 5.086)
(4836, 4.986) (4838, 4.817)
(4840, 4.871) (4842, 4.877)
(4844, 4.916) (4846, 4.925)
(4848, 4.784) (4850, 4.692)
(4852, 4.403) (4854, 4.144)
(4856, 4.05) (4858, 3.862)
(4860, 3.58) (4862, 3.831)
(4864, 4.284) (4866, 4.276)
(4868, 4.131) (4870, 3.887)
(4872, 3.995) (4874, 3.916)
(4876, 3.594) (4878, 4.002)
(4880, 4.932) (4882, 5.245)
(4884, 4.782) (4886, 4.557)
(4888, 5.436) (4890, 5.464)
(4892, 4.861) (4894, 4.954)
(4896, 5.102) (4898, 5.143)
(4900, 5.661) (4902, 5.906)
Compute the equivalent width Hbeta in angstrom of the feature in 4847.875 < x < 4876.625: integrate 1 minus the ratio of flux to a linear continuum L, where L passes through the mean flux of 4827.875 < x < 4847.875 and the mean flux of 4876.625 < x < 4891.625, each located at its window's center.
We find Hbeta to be 4.7 angstrom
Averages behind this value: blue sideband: 4.89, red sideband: 4.88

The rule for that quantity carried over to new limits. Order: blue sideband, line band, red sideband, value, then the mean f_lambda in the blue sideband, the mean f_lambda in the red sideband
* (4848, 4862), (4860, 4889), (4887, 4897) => 2.3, 4.15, 5.16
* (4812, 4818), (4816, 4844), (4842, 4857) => -1.8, 4.64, 4.58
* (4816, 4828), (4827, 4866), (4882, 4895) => 3.3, 4.93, 5.03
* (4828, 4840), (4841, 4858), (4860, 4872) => -0.3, 4.89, 4.03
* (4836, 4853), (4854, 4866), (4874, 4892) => 2.0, 4.8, 4.71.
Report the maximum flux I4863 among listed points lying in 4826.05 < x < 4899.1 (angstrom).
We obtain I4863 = 5.464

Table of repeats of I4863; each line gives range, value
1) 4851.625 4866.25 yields 4.403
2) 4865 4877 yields 4.276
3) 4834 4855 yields 5.086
